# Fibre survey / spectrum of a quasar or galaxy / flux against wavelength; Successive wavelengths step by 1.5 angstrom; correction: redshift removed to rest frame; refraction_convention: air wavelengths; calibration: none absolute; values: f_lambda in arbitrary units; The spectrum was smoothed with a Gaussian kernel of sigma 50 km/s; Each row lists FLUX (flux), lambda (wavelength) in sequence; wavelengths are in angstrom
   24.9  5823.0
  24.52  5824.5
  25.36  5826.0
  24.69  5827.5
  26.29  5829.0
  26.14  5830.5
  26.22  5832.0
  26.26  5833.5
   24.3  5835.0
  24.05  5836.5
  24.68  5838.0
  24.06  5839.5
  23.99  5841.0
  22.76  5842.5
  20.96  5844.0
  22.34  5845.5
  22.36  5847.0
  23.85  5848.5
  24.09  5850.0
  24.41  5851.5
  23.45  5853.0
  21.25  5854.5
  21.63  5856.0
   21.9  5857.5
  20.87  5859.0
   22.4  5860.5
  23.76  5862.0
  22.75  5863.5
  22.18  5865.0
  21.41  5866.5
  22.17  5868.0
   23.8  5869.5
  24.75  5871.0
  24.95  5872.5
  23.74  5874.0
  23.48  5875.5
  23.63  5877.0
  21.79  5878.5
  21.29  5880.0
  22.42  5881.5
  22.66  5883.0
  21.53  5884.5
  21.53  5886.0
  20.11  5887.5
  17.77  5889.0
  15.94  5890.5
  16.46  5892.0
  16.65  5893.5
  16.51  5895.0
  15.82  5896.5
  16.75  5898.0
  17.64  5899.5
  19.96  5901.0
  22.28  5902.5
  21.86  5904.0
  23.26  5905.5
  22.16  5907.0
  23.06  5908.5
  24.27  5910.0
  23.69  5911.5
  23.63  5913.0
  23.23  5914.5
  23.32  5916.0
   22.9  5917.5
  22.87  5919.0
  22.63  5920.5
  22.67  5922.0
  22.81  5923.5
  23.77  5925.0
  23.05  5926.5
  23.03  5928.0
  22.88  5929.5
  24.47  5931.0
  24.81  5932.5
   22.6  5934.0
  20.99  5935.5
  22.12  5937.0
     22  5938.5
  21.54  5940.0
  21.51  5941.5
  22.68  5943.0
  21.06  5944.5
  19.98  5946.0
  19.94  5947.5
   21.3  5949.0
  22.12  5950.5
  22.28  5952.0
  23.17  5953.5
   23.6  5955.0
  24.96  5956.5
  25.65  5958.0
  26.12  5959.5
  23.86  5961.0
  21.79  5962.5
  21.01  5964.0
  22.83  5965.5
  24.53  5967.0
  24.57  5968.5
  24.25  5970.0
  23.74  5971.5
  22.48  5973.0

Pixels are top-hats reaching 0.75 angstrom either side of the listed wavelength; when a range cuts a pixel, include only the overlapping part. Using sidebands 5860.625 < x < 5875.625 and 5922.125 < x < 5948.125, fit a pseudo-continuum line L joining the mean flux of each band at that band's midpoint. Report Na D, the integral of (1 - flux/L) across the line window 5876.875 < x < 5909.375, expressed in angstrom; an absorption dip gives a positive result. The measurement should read 4.1 angstrom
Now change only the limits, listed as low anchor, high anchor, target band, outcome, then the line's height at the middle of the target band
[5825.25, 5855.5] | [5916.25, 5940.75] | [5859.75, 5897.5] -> 3.8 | 23.5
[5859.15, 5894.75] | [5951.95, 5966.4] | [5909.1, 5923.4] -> -0.4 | 22.5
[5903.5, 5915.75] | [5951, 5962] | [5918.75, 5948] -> 1.6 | 23.7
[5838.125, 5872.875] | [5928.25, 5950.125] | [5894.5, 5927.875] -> 0.8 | 22.3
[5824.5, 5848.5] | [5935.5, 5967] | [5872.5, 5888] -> 0.8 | 23.6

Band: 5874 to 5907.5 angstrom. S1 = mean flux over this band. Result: 20.1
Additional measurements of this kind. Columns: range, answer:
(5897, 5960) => 22.5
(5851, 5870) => 22.4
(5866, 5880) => 23.2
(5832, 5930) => 22.2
